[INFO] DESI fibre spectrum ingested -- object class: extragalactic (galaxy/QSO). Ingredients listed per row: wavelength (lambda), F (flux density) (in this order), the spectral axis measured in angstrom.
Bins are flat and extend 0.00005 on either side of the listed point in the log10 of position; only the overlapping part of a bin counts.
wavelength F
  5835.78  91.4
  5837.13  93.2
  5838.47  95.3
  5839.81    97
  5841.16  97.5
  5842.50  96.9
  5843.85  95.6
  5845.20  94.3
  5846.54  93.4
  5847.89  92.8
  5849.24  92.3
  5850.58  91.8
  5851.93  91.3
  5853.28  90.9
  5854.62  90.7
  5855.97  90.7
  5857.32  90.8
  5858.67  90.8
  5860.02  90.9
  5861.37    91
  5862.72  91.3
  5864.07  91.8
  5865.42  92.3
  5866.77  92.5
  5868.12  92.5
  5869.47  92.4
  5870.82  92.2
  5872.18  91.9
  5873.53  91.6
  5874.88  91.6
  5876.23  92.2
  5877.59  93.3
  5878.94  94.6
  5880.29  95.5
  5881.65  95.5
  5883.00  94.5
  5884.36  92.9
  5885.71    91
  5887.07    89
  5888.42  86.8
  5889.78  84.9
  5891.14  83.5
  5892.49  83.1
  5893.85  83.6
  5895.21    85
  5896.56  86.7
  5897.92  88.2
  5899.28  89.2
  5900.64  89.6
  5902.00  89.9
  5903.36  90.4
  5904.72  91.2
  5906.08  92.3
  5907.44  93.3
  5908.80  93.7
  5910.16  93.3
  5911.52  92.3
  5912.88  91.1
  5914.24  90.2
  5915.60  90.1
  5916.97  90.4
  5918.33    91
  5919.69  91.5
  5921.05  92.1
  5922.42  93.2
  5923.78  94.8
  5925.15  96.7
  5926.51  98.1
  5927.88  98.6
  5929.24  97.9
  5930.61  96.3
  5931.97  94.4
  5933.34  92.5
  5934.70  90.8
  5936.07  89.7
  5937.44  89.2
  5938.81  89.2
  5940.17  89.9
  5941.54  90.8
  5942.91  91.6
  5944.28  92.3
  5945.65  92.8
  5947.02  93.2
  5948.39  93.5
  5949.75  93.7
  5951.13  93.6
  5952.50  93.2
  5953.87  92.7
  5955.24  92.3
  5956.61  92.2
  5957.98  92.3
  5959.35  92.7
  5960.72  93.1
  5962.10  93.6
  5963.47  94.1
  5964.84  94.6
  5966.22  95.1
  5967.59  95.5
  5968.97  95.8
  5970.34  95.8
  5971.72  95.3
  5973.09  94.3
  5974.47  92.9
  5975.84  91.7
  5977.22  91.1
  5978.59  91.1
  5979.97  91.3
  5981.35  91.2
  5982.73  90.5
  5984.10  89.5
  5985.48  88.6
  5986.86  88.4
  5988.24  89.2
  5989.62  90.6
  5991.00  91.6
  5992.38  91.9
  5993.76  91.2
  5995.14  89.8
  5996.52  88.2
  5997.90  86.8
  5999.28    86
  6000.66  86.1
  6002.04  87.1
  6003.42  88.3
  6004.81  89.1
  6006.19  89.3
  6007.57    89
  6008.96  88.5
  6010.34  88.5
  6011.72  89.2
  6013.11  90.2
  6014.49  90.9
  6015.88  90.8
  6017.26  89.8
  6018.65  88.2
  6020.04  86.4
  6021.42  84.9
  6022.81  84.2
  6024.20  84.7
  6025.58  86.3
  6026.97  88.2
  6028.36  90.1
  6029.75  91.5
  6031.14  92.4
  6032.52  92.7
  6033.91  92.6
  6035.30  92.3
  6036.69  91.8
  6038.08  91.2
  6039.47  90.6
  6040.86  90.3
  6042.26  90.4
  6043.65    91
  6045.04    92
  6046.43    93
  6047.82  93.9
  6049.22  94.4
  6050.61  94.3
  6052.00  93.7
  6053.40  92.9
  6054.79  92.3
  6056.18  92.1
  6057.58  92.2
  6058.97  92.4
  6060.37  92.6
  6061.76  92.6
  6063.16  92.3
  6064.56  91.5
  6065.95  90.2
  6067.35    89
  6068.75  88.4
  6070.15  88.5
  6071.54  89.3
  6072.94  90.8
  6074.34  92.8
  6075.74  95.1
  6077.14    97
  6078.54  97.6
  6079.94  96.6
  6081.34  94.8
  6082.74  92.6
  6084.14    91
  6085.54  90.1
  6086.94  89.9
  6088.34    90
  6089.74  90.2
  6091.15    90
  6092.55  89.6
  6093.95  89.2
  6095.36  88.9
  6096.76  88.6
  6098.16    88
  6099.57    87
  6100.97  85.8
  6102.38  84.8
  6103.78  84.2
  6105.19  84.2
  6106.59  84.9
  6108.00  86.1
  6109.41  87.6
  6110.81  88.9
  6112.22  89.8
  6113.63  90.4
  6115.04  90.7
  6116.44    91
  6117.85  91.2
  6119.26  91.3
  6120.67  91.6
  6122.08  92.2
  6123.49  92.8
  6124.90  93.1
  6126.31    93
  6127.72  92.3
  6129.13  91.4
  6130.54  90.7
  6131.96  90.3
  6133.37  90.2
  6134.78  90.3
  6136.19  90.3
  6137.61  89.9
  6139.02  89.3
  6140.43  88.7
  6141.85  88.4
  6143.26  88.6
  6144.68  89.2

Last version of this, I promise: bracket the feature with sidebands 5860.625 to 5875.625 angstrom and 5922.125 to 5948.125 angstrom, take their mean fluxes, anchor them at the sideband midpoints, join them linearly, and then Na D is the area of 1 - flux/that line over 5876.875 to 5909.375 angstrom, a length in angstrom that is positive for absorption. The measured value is 0.9 angstrom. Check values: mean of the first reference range 91.9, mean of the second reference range 93.3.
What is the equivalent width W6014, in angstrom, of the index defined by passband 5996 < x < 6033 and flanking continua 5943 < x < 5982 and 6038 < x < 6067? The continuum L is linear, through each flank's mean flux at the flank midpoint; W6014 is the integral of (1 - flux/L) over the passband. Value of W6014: 1.68 angstrom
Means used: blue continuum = 93.2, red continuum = 92.2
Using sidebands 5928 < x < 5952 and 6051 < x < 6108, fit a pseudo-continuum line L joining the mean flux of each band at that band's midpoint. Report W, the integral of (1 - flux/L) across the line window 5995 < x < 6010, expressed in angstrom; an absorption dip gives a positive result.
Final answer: 0.61 angstrom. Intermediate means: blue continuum 92.6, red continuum 90.6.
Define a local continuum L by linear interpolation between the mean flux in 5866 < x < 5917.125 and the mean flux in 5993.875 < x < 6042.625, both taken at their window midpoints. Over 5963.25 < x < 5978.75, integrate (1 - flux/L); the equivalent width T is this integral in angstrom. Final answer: -0.8 angstrom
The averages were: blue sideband 90.6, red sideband 89.1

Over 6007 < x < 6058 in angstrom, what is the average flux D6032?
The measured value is 90.5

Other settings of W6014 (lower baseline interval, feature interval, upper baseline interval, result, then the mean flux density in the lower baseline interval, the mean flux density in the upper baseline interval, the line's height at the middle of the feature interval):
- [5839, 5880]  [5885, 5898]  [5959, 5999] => 0.9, 92.7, 91.8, 92.4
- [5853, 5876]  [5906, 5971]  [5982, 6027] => -2.2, 91.6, 88.6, 90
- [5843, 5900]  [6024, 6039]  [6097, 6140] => -0.1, 90.9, 89.4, 89.9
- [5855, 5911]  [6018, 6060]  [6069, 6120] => -0.3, 90.7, 89.9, 90.1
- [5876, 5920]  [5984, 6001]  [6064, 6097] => 0.3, 90.3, 91.4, 90.8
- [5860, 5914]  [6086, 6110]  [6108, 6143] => 0.8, 90.7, 90.5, 90.5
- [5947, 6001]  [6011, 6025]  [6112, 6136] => 0.6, 91.9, 91.3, 91.7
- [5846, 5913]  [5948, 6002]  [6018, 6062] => -0.5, 90.9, 90.9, 90.9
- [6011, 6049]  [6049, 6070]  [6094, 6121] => -0.6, 90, 88.1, 89.3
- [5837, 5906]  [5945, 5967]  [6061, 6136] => -0.6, 91.3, 90.4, 91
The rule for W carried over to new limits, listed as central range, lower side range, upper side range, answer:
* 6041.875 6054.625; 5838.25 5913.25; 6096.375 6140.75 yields -0.4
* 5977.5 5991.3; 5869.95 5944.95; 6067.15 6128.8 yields 0.1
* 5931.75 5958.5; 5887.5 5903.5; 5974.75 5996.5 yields -1.0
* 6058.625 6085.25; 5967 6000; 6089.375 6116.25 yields -1.1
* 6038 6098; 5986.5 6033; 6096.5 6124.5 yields -2.1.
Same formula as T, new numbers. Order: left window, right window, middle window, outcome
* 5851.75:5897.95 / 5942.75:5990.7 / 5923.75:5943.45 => -0.3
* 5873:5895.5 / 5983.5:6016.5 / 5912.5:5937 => -1.0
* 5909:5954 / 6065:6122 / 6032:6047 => -0.1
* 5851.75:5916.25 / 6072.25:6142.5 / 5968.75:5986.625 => -0.3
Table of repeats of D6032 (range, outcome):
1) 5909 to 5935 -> 93.5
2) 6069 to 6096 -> 91.7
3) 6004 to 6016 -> 89.4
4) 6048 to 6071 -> 91.9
